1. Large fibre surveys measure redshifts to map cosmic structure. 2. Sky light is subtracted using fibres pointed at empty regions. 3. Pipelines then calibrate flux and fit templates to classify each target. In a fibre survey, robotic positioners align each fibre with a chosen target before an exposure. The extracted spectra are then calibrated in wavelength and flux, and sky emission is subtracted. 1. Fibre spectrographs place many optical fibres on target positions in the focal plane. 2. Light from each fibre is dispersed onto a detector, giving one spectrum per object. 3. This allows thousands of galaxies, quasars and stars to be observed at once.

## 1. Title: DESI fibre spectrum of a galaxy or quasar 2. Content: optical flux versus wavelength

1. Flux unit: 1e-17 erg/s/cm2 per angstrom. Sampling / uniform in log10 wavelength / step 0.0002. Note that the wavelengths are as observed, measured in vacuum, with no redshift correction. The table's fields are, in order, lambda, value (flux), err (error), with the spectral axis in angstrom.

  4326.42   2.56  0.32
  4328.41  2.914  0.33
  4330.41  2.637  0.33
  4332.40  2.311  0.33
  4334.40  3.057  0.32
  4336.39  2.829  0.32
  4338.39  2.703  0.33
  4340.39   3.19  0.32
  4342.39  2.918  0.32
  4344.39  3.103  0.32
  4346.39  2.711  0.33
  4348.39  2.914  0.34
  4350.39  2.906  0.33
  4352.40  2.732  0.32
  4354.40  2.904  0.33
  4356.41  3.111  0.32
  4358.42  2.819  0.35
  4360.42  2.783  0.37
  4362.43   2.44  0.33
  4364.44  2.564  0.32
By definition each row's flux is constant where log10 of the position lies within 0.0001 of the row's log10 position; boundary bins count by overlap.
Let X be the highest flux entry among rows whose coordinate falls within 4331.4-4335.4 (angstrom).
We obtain 3.057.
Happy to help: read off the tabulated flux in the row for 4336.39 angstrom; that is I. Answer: 2.829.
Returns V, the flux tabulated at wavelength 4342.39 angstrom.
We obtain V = 2.918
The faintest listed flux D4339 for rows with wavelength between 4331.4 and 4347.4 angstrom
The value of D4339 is 2.311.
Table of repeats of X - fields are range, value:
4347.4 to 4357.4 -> 3.111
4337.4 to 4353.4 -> 3.19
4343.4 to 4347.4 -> 3.103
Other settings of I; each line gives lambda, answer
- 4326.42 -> 2.56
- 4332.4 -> 2.311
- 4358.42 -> 2.819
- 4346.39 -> 2.711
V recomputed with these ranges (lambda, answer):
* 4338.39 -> 2.703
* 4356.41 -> 3.111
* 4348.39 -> 2.914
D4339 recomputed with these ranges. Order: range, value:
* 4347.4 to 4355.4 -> 2.732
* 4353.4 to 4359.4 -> 2.819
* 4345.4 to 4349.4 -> 2.711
